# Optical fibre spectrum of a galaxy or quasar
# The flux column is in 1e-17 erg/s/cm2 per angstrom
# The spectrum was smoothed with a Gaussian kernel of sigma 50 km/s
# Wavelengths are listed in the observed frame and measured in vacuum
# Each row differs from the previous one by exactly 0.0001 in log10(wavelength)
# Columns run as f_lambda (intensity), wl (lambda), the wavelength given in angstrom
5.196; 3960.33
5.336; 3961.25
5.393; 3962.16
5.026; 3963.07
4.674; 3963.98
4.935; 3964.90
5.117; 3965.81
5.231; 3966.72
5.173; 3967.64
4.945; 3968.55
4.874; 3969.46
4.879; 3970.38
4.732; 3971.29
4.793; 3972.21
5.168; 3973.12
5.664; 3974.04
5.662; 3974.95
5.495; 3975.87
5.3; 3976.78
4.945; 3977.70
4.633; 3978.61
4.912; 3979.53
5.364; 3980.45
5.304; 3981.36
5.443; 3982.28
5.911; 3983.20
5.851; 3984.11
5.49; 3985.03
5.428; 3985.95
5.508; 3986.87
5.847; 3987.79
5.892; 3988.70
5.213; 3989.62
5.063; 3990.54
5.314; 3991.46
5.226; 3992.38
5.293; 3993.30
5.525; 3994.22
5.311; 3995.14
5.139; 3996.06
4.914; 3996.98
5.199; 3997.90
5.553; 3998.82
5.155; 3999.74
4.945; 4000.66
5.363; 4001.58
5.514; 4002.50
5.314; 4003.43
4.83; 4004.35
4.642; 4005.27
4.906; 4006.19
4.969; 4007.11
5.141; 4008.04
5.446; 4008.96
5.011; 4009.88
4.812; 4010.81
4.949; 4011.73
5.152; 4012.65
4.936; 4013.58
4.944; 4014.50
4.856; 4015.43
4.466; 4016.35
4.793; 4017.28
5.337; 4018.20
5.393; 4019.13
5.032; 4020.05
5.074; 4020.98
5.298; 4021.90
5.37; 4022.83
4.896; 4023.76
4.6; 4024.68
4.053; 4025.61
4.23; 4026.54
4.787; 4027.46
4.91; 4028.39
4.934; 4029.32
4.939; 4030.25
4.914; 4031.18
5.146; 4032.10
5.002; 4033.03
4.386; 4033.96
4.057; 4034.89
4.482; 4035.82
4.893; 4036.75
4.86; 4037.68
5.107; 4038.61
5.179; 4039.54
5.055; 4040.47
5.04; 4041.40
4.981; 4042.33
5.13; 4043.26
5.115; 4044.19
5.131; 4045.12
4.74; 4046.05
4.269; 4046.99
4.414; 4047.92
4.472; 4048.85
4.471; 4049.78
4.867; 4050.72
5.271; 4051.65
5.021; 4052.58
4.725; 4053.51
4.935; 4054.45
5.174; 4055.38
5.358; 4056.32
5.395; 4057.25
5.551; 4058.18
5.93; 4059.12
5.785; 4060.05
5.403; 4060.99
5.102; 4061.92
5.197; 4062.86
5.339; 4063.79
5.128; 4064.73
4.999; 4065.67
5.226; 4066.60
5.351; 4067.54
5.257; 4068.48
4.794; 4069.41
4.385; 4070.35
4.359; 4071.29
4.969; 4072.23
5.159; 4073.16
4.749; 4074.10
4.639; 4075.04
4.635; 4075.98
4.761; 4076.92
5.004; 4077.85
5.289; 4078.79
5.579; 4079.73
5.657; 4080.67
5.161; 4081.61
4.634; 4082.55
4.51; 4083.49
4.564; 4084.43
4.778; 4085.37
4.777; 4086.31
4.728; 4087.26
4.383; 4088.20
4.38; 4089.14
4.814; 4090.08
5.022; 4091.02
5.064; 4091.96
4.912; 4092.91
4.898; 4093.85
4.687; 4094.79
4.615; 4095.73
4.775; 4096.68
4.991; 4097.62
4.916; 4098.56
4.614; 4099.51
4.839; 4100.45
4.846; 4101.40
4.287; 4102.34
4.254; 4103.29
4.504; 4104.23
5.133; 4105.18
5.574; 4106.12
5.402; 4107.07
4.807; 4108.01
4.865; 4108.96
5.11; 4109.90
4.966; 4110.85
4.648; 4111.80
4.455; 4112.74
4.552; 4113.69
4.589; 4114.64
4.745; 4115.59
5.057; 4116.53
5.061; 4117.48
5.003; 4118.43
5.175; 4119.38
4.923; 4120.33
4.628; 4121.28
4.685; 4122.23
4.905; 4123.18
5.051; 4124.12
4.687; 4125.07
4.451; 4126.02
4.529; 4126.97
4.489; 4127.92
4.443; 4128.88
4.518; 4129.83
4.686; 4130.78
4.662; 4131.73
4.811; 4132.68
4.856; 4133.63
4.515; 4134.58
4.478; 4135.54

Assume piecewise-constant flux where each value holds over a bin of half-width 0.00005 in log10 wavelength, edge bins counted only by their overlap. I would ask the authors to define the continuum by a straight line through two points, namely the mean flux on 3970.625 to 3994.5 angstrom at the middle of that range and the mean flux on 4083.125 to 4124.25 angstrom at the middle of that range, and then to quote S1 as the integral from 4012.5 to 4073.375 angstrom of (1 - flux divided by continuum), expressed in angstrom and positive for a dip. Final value 1.3 angstrom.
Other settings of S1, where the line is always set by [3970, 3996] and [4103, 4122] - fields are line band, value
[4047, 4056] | 0.5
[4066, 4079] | 0.3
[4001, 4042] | 2.1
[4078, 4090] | 0.3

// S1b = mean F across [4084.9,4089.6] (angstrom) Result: 4.6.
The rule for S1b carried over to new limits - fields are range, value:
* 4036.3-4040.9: 5.02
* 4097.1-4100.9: 4.85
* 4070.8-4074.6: 4.8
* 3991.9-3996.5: 5.3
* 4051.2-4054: 5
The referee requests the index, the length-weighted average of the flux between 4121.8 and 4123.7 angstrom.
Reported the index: 4.83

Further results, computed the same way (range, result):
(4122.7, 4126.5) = 4.78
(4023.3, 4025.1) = 4.77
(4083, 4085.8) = 4.62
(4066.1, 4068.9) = 5.27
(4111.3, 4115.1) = 4.56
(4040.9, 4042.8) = 5.02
